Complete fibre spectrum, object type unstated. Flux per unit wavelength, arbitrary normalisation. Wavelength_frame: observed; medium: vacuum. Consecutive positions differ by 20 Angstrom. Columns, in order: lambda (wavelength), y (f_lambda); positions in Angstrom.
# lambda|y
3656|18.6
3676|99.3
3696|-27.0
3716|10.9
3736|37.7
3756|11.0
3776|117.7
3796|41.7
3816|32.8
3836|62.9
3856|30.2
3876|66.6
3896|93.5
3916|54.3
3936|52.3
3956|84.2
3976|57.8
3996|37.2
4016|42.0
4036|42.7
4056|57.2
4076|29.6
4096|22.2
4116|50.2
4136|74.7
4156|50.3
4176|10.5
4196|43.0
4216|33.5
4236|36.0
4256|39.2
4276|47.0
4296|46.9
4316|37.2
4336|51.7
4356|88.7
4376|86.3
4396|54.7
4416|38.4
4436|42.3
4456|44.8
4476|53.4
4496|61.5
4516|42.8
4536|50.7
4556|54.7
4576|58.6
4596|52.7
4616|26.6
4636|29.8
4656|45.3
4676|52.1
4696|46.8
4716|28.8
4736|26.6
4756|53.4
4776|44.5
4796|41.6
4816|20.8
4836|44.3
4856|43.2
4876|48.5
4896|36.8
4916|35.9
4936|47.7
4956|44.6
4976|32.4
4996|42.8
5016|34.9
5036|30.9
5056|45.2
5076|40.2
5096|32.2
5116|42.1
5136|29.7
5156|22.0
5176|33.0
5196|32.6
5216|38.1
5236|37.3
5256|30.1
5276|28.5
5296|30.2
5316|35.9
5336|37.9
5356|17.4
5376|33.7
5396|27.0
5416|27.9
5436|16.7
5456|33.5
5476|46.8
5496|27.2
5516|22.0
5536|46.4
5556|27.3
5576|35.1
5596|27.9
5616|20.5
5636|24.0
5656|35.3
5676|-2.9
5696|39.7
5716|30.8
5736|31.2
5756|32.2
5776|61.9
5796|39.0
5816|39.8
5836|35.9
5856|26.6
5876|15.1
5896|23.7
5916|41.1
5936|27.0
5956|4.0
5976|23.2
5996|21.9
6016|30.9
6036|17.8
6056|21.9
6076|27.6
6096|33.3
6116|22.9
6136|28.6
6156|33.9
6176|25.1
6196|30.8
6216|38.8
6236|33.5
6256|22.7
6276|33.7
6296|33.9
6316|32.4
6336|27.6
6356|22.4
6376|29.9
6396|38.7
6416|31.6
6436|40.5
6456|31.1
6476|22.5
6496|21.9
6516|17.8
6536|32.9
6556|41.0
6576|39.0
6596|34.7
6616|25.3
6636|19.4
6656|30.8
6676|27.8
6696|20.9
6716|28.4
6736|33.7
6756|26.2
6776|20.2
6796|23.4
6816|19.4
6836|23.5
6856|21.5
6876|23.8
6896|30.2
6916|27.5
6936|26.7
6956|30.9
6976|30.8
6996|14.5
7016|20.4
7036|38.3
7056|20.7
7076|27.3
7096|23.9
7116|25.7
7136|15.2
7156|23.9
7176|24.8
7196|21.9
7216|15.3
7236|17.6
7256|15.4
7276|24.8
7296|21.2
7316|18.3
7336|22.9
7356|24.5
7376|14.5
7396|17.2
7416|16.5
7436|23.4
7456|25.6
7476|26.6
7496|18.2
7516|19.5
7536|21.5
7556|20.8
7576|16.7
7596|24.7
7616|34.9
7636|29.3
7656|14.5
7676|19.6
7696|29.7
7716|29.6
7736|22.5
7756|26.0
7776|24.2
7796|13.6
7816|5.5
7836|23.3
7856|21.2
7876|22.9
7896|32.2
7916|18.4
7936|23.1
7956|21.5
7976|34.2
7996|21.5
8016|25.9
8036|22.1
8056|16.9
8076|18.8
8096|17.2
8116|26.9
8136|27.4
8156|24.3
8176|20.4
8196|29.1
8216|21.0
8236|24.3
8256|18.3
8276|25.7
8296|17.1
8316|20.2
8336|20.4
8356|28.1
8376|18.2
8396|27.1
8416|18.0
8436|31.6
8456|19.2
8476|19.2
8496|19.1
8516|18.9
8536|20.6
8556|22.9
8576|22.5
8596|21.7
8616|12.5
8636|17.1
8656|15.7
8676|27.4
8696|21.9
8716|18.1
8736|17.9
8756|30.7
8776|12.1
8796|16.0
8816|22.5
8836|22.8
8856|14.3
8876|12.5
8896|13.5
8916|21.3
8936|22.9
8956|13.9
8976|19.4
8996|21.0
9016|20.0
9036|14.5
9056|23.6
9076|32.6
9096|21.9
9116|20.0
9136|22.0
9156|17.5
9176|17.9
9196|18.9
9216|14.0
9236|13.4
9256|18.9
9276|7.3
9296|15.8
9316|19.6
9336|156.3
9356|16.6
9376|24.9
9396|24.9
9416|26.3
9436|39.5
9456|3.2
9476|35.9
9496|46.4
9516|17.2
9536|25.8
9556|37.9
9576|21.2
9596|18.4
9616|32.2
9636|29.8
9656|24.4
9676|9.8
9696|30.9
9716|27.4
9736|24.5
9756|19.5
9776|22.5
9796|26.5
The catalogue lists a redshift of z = 1.50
